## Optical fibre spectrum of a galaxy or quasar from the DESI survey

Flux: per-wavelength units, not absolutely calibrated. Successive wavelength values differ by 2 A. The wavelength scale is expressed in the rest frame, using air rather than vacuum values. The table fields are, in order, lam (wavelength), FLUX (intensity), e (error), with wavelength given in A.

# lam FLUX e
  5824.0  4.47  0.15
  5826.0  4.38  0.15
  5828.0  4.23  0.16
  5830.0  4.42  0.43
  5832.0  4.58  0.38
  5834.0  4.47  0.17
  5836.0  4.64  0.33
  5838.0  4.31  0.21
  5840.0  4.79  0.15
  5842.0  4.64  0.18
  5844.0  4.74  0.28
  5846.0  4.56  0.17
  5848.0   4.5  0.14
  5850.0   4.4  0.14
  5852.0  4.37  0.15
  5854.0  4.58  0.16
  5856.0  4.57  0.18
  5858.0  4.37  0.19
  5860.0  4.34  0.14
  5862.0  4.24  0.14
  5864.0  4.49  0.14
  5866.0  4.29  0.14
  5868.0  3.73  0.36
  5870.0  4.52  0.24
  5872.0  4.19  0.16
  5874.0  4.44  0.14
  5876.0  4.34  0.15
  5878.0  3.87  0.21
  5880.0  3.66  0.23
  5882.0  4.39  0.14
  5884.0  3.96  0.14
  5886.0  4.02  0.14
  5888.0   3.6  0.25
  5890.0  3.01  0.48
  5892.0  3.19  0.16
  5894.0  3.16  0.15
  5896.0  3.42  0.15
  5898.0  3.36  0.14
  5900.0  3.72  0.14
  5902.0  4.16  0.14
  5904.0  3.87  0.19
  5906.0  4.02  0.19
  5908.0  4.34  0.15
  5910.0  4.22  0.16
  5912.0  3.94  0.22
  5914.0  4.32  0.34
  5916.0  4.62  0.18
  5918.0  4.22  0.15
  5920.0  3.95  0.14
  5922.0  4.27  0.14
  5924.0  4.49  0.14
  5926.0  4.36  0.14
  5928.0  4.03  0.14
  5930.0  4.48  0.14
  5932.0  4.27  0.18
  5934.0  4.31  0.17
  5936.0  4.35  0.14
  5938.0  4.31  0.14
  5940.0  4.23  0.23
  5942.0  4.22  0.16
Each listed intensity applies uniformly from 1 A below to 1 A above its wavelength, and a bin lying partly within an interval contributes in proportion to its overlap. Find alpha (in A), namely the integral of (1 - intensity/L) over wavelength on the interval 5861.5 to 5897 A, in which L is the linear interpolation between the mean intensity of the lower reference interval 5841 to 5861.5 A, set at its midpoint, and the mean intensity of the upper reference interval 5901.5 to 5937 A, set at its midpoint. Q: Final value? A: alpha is 3.89 A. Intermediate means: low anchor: 4.5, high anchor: 4.24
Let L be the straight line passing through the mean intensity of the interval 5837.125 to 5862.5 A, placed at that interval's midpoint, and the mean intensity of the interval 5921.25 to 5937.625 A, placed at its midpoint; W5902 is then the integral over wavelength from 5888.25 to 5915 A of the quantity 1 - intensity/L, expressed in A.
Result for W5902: 3.9 A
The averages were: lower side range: 4.5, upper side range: 4.32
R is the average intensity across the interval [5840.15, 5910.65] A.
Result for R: 4.1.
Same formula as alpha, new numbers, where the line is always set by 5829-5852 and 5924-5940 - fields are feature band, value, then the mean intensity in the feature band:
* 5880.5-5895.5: 2.7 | 3.61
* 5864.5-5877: 0.6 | 4.26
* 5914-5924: 0.1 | 4.29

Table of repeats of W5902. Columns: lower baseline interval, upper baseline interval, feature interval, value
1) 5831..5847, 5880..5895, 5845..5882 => -1.9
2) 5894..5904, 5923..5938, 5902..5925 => -1.5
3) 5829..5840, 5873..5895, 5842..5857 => -0.9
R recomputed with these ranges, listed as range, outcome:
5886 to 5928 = 3.92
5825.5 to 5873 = 4.43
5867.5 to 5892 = 3.95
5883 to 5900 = 3.48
